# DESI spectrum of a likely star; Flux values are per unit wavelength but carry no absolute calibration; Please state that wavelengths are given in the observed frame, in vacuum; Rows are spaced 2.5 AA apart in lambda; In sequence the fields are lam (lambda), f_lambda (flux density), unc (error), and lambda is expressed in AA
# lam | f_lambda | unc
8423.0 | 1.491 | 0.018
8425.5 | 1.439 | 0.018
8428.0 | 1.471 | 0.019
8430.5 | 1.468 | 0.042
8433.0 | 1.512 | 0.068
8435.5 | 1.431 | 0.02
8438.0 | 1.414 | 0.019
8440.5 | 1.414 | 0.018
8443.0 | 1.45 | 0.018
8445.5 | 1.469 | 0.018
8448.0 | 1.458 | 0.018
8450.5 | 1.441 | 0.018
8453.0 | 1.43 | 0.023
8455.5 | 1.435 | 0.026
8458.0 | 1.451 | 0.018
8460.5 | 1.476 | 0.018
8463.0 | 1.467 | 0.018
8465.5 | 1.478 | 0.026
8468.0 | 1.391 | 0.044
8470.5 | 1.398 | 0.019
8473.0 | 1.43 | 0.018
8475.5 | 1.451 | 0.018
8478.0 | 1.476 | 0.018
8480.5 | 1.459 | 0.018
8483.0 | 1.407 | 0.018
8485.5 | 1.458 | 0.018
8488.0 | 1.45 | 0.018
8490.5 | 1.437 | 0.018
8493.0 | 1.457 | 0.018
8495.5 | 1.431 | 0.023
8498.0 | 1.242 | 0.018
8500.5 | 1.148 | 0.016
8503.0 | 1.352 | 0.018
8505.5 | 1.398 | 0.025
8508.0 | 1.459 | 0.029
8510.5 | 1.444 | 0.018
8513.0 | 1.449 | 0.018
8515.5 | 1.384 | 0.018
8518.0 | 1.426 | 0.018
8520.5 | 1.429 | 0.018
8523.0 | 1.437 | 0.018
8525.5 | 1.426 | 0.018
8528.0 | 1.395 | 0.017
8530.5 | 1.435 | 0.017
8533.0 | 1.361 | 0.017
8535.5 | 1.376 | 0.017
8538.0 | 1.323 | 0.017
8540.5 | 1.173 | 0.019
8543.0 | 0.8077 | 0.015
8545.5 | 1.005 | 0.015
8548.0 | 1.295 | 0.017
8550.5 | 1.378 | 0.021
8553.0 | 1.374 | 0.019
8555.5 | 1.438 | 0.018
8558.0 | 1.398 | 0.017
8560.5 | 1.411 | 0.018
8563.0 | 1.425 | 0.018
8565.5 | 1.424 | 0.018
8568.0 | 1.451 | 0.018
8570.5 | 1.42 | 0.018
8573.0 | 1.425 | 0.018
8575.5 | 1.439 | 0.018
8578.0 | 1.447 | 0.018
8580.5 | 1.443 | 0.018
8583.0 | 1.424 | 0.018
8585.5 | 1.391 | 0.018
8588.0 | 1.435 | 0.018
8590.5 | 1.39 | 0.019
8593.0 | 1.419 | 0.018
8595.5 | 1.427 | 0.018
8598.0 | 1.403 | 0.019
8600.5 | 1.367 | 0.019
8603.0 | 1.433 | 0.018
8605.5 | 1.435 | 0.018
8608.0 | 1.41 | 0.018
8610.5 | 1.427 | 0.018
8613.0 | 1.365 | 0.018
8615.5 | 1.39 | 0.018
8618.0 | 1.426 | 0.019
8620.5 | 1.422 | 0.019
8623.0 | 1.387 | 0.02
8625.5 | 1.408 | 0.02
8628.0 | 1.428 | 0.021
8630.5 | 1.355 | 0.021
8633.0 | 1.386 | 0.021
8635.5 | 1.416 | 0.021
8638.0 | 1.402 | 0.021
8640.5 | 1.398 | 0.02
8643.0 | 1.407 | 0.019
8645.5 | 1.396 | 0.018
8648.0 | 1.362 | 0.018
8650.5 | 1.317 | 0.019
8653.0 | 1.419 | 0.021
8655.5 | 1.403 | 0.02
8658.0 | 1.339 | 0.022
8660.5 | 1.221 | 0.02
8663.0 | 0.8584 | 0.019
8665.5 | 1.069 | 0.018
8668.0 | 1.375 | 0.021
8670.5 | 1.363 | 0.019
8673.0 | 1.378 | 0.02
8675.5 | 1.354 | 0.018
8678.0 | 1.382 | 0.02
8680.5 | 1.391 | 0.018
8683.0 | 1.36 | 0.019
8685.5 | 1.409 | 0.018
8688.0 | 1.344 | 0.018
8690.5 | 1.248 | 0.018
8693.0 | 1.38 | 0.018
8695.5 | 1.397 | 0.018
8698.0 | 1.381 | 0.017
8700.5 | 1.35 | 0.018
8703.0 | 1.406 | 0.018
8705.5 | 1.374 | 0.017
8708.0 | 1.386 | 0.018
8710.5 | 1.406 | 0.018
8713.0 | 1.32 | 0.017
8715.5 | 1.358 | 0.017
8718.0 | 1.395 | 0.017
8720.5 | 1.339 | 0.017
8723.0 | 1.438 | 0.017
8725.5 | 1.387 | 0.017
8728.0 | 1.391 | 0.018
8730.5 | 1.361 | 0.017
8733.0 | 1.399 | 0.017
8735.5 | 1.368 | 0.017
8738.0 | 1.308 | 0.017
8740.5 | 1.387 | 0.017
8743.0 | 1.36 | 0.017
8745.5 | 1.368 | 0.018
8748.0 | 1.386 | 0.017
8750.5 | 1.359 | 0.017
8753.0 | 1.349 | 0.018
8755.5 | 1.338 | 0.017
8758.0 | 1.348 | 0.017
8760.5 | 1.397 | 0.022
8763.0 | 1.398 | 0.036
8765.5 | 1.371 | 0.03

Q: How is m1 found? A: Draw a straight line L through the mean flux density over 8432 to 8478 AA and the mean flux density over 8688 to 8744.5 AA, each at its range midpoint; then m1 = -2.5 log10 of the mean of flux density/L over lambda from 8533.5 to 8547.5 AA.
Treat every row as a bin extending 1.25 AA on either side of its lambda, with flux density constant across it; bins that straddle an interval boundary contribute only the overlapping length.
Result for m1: 0.22 mag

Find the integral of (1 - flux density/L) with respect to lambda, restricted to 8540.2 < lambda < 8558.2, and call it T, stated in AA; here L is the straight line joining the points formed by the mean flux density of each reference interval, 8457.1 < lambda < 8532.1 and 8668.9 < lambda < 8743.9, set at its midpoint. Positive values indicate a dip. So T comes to 2.3 AA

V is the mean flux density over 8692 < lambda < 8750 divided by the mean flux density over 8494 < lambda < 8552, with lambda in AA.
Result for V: 1.03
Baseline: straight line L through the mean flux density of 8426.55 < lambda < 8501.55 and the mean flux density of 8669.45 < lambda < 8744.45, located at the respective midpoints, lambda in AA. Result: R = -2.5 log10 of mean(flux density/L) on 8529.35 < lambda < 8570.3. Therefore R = 0.07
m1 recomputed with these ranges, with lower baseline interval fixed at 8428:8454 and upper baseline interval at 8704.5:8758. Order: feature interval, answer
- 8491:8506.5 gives 0.07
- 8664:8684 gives 0.05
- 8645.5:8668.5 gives 0.10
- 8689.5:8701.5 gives 0.02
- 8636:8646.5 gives -0.01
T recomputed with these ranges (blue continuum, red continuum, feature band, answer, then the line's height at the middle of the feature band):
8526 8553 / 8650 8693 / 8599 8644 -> -3.9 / 1.29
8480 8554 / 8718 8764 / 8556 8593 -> -1.8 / 1.36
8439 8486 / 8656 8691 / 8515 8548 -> 2.2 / 1.4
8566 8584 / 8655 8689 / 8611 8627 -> -0.3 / 1.37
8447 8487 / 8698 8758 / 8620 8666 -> 1.8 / 1.39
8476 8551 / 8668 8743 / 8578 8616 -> -1.4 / 1.36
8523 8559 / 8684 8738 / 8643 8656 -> -0.3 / 1.35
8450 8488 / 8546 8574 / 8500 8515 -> 0.4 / 1.42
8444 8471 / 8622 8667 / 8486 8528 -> 0.5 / 1.42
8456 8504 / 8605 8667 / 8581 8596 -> -0.5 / 1.37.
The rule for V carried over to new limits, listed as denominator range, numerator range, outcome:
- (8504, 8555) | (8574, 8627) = 1.05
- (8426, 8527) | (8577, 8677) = 0.96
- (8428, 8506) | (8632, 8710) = 0.94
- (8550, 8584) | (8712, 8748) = 0.96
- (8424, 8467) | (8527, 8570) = 0.91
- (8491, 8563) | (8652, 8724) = 0.99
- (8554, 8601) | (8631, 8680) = 0.94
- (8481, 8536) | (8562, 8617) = 1.01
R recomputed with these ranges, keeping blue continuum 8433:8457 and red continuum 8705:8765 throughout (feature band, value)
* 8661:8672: 0.18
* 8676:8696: 0.02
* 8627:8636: 0.00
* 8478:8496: -0.01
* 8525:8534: 0.01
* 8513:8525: 0.00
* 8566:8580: -0.02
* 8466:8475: 0.02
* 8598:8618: 0.00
